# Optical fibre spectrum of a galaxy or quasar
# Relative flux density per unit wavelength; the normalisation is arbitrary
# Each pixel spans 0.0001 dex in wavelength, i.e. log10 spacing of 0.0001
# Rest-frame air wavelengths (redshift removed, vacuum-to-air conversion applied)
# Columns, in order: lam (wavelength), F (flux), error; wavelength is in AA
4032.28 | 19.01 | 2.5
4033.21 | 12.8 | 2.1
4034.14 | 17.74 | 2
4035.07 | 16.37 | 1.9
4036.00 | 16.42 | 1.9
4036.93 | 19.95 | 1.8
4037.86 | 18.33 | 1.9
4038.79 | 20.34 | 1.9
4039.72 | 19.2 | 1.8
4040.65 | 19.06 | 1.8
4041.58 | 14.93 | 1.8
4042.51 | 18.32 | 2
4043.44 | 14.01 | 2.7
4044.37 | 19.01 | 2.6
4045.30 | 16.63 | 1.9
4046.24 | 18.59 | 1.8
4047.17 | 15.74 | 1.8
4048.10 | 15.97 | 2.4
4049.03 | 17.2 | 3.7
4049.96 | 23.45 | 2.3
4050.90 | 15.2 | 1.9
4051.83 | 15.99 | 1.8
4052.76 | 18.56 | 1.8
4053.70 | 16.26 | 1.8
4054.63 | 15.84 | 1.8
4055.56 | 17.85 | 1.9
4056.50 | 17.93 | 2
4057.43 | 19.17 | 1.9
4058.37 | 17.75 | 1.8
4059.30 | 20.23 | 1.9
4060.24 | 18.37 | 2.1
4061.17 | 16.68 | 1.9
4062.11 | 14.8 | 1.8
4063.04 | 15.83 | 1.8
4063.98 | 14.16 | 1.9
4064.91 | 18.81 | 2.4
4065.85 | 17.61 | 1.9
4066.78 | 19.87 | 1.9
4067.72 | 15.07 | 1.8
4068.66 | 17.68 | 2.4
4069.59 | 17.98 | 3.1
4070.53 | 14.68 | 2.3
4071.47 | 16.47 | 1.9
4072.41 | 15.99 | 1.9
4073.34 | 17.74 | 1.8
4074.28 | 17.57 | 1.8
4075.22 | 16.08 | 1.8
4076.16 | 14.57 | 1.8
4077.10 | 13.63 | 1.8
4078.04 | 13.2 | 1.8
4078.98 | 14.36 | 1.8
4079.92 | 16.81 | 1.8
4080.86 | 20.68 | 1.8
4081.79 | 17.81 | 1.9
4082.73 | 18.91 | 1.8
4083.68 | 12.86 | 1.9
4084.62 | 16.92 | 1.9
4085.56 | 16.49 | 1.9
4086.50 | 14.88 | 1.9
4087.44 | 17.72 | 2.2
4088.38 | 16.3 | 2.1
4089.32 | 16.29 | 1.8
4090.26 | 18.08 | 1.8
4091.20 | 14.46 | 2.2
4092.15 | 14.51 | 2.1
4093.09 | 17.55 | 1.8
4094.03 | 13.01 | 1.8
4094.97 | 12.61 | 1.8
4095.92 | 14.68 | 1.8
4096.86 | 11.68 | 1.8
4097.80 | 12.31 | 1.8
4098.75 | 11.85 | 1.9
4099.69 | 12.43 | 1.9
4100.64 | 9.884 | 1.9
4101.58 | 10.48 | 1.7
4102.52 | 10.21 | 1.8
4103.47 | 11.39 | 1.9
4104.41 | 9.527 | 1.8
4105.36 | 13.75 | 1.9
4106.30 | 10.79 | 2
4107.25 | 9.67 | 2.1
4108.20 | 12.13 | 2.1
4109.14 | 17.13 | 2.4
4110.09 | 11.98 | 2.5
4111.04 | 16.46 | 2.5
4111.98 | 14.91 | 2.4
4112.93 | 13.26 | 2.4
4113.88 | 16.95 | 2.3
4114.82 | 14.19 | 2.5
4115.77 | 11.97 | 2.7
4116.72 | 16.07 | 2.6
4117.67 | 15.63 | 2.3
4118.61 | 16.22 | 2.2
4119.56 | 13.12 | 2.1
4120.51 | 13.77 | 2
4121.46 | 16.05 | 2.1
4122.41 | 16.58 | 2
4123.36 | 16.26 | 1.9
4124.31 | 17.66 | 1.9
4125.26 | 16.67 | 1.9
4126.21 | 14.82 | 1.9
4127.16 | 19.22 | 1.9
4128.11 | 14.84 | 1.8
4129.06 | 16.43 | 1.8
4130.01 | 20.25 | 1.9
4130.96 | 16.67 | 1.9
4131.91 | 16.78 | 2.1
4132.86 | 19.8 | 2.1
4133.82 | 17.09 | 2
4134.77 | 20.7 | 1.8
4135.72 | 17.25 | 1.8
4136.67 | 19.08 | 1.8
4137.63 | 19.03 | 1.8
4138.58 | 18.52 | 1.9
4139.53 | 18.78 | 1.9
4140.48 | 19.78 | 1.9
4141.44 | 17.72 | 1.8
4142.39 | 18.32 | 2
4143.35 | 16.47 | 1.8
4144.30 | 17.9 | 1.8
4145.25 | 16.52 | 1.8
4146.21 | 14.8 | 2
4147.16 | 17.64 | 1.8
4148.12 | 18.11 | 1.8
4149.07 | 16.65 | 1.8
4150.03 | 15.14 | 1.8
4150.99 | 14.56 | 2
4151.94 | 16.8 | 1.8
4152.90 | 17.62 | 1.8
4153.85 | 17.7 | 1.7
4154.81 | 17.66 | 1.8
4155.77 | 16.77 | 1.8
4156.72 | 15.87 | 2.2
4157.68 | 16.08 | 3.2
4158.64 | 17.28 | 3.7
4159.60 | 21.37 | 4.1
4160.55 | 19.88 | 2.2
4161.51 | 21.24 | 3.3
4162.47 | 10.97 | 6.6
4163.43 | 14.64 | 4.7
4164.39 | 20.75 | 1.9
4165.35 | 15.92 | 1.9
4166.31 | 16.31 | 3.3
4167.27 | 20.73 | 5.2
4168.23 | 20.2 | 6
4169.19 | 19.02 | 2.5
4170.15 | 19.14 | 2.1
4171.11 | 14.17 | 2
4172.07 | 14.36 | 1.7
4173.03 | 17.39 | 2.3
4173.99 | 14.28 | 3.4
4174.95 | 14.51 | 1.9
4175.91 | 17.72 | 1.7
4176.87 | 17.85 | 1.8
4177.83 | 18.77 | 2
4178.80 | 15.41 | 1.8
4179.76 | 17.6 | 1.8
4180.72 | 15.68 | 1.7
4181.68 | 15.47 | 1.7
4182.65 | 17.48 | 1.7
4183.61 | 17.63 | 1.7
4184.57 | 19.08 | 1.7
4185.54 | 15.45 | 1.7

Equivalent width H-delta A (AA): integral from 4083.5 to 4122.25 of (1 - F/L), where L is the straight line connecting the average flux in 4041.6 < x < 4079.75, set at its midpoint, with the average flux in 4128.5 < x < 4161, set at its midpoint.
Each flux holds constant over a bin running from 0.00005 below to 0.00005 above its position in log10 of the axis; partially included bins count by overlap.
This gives 7.5 AA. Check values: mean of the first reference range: 16.8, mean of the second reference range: 17.7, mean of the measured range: 13.9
